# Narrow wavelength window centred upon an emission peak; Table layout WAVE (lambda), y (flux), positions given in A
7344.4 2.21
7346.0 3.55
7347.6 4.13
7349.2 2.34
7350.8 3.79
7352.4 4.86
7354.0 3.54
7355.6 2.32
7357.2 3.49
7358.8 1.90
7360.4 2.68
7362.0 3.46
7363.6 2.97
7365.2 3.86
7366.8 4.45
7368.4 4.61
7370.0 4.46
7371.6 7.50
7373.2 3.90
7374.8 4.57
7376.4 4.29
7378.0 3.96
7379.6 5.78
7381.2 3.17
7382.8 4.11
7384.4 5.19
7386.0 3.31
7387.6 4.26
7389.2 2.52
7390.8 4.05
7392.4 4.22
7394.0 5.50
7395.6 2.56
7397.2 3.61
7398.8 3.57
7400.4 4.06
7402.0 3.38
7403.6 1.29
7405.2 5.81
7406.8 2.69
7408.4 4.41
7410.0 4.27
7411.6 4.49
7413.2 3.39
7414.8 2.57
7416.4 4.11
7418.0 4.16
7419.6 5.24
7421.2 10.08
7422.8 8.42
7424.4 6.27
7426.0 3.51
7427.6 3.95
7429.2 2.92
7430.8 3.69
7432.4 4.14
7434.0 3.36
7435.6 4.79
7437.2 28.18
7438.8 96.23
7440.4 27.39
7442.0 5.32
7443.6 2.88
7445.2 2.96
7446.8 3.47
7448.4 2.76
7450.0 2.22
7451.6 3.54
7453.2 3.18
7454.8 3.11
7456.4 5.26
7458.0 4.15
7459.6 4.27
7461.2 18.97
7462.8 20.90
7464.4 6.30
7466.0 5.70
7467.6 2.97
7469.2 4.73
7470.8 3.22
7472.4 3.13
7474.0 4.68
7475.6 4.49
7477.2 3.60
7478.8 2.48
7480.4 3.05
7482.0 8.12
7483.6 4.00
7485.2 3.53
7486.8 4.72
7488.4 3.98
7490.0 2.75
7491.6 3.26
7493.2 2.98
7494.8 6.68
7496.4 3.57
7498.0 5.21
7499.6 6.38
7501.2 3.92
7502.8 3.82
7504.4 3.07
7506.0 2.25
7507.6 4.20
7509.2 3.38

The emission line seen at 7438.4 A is H-alpha 6563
